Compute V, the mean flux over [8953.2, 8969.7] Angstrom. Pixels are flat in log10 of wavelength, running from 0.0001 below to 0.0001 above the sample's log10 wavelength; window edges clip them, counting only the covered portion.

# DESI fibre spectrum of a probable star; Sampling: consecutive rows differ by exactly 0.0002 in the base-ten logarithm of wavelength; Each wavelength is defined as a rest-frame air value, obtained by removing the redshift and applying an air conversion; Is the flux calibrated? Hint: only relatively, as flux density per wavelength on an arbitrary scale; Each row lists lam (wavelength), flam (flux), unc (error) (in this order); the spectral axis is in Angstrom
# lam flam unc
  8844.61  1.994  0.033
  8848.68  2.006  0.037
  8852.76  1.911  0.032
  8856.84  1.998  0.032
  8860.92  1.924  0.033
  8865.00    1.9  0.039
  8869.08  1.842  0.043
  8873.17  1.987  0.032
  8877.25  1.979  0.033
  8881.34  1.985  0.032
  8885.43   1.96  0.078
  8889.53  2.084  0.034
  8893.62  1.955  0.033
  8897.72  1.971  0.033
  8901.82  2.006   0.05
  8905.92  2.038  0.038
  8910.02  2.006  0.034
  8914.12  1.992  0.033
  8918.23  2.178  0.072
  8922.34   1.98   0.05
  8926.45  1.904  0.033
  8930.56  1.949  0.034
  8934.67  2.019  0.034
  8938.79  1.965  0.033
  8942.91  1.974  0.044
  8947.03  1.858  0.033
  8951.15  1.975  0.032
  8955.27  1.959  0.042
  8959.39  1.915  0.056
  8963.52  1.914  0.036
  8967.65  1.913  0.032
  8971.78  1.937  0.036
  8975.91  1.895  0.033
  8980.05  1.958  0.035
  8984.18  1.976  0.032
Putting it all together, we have 1.93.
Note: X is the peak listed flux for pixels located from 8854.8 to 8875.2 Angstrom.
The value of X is 1.998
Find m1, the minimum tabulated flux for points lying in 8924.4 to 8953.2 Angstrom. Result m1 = 1.858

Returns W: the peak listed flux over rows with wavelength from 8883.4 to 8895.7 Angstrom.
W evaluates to 2.084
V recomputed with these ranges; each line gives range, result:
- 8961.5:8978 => 1.91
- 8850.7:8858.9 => 1.95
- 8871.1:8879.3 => 1.98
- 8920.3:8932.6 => 1.94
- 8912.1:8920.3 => 2.08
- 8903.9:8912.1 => 2.02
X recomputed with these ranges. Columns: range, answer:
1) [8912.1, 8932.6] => 2.178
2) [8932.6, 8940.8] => 2.019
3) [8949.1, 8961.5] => 1.975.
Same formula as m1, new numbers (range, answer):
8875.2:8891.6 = 1.96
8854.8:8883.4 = 1.842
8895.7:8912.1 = 1.971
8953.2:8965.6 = 1.914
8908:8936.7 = 1.904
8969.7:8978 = 1.895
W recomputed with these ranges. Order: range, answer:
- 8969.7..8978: 1.937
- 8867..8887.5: 1.987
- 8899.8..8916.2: 2.038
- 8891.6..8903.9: 2.006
